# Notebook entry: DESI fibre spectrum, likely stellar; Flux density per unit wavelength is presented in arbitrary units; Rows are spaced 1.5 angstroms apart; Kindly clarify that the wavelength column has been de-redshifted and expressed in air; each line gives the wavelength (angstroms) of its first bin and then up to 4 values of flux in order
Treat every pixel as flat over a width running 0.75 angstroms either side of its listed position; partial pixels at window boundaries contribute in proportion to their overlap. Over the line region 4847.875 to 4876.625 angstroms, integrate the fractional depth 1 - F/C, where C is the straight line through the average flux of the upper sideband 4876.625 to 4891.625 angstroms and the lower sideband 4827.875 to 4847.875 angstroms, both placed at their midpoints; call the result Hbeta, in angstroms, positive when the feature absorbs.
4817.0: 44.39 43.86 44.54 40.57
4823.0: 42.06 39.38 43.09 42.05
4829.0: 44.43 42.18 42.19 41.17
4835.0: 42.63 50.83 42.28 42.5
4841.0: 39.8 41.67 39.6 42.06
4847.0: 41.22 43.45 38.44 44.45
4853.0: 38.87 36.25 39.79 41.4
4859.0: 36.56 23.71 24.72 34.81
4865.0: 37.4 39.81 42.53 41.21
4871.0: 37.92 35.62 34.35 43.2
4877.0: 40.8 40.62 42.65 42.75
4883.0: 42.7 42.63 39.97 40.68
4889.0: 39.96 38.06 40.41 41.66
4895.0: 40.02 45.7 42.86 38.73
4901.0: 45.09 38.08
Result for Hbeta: 2.8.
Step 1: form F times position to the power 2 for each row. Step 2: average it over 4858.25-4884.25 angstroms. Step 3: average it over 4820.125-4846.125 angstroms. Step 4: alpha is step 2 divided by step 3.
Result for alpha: 0.91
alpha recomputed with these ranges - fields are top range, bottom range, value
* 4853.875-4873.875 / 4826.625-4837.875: 0.84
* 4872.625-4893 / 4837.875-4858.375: 1.01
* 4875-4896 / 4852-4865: 1.19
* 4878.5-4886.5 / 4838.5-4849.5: 1.03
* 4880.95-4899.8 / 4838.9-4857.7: 1.03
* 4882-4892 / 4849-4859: 1.04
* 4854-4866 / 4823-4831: 0.83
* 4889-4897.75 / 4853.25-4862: 1.20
